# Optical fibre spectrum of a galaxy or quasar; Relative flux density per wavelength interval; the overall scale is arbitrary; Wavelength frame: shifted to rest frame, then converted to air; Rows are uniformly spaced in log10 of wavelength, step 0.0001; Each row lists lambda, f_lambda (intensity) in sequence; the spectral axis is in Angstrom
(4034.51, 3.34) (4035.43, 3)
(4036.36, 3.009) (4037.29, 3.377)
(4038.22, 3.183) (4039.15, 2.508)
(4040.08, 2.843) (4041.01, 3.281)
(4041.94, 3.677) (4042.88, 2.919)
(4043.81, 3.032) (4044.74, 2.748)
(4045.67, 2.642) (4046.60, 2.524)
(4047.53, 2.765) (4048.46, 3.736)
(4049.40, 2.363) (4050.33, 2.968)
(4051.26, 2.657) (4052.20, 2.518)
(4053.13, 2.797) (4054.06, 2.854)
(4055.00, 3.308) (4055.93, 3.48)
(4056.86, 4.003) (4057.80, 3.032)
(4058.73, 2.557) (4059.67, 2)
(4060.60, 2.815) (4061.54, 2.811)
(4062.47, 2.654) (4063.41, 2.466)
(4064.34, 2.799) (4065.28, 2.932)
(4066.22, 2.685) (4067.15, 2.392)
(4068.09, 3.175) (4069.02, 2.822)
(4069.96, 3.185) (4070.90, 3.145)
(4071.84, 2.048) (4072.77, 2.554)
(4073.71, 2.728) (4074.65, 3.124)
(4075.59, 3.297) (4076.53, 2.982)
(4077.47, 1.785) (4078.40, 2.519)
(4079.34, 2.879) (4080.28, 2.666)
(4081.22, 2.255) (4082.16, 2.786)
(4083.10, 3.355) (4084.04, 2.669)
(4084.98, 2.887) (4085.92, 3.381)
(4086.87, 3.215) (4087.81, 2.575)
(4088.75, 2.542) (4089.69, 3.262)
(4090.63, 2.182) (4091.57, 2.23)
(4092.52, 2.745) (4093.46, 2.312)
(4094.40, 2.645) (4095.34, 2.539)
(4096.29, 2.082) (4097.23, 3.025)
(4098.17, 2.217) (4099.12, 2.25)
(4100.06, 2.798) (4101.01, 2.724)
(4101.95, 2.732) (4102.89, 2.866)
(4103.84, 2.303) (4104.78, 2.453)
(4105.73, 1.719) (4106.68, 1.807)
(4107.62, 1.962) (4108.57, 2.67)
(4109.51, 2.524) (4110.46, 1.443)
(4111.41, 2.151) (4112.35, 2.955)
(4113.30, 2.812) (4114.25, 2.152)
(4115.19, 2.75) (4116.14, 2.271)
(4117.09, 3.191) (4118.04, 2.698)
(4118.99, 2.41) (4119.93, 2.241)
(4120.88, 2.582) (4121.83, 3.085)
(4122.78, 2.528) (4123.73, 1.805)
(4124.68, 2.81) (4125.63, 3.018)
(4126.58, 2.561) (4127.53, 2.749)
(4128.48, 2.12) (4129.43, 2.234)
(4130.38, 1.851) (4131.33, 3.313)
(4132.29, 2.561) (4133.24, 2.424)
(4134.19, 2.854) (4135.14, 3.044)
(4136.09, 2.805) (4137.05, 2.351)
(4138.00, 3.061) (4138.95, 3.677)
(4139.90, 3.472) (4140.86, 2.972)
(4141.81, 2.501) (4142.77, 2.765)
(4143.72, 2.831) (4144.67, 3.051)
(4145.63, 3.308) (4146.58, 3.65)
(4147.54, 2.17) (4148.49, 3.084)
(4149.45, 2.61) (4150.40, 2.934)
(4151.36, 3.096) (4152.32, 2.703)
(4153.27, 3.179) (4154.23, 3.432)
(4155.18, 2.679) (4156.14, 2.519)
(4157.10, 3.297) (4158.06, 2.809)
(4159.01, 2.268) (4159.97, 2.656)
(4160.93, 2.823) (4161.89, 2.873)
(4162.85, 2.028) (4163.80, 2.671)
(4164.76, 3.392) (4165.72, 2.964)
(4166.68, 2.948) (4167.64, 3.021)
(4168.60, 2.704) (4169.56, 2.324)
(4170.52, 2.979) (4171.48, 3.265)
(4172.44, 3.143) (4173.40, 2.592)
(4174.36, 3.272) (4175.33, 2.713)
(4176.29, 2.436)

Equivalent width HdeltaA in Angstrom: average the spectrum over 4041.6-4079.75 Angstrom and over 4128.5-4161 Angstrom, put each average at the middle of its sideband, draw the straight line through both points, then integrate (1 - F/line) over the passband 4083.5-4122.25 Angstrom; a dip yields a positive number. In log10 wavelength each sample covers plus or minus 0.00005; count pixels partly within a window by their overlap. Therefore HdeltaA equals 4.1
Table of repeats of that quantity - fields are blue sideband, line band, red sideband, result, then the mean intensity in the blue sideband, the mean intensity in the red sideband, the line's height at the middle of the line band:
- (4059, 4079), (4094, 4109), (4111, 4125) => 1.1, 2.71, 2.56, 2.61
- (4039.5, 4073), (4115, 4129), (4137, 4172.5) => 1.5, 2.87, 2.9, 2.89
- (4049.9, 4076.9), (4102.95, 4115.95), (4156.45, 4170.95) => 2.4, 2.85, 2.78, 2.82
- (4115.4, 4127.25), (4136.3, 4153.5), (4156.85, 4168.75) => -1.6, 2.61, 2.8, 2.71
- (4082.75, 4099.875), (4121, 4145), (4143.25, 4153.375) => 1.2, 2.67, 2.96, 2.88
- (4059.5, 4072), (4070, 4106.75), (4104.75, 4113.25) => -2.6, 2.74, 2.2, 2.46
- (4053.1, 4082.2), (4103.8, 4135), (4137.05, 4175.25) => 4.3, 2.8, 2.91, 2.86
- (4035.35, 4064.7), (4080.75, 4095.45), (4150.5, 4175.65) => 0.9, 2.92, 2.86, 2.9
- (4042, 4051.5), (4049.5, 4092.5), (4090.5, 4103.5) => -1.4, 2.87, 2.53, 2.71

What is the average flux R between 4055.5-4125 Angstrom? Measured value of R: 2.64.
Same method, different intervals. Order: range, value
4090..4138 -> 2.5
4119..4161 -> 2.78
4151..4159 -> 2.92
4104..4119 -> 2.37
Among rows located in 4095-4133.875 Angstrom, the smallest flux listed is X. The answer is 1.443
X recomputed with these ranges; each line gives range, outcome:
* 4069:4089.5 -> 1.785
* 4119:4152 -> 1.805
